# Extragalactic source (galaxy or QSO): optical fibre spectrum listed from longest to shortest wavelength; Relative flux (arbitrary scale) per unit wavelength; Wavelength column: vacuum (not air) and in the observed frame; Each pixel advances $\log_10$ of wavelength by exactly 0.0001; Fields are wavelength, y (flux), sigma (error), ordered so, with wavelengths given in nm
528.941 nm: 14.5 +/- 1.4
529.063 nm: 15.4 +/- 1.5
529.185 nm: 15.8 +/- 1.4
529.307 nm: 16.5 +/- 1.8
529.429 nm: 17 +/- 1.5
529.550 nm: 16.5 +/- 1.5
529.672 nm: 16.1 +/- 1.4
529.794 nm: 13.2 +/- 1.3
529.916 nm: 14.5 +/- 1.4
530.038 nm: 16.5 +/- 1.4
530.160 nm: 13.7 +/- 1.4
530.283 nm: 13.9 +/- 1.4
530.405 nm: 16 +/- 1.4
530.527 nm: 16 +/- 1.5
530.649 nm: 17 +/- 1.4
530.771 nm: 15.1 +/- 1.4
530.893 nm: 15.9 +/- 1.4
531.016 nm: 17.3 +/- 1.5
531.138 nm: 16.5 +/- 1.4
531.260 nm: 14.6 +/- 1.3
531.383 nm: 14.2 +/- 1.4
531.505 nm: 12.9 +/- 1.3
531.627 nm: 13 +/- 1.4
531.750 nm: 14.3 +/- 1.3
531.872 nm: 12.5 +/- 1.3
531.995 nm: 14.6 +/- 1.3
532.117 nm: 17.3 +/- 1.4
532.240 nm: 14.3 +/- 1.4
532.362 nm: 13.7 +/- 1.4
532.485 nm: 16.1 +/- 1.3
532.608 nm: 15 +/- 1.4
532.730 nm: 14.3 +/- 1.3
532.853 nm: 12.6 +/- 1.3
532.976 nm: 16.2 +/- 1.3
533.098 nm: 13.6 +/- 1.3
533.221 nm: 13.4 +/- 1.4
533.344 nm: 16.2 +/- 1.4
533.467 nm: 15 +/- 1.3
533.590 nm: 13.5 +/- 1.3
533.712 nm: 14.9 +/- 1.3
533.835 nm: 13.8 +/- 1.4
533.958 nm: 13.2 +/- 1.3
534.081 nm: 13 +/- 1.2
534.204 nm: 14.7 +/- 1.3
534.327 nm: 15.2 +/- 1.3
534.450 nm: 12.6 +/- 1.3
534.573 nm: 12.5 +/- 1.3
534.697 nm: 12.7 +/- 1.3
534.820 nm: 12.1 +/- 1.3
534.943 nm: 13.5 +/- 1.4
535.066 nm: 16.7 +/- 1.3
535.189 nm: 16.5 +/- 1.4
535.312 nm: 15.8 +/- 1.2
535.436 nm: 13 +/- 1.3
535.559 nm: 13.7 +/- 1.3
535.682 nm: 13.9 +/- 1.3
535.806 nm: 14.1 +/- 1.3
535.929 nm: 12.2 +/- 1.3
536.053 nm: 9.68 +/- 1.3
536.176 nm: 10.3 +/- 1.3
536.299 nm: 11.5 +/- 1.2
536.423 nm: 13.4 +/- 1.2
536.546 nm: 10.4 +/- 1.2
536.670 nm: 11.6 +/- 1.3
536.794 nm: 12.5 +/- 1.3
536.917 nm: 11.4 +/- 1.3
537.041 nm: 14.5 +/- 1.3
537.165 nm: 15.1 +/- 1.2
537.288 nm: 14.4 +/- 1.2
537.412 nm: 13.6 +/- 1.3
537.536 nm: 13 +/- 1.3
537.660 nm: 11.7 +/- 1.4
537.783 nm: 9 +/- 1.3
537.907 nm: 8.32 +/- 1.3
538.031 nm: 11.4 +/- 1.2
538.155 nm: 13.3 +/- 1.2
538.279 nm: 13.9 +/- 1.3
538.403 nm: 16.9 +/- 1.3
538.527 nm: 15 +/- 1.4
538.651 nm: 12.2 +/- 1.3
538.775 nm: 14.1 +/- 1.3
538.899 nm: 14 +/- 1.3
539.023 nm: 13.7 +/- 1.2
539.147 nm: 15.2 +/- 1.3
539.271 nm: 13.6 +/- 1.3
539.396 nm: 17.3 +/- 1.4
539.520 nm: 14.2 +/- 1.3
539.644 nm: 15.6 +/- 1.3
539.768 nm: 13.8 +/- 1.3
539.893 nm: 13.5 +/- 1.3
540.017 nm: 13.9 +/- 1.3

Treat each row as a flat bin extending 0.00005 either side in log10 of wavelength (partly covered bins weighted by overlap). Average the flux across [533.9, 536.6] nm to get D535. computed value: 13.2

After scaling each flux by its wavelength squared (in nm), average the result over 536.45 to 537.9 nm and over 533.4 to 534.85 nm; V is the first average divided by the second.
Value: 0.9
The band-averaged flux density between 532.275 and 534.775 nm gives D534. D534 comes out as 14.1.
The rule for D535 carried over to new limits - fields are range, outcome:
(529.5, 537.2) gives 14.1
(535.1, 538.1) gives 12.6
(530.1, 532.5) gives 14.9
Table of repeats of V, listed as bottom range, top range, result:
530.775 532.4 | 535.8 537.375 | 0.85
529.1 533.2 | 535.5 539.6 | 0.89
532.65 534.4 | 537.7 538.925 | 0.91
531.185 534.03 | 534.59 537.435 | 0.93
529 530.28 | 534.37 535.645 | 0.92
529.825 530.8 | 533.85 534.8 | 0.89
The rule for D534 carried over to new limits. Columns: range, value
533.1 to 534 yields 14.3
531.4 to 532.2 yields 14.1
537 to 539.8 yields 13.6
